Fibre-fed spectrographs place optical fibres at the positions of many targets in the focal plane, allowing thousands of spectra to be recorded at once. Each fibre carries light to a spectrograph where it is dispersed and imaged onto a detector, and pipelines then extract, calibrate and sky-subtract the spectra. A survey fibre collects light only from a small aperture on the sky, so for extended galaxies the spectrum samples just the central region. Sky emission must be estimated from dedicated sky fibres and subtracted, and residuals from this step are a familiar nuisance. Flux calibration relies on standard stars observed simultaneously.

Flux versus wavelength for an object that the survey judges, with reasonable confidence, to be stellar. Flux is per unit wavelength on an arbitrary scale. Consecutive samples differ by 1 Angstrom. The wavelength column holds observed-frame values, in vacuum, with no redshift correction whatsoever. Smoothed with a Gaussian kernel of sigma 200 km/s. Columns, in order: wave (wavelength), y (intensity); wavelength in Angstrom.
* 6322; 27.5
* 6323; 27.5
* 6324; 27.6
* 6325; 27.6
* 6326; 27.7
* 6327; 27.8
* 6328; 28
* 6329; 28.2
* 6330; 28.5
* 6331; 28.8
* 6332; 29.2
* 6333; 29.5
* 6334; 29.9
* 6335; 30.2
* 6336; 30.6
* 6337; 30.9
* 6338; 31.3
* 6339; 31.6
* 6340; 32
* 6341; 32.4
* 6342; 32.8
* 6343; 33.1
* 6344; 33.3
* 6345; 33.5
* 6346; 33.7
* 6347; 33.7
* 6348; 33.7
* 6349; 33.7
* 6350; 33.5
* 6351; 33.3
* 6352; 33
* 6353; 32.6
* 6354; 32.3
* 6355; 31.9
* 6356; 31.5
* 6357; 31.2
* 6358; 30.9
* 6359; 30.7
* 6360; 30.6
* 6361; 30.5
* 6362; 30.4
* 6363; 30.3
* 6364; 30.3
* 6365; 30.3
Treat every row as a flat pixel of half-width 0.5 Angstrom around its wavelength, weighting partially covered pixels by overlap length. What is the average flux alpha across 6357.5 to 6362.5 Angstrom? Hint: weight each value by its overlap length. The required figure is 30.6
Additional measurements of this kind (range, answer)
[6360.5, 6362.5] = 30.4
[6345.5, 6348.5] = 33.7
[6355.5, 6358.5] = 31.2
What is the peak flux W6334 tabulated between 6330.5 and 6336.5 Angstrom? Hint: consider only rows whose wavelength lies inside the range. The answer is 30.6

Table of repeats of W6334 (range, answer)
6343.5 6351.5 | 33.7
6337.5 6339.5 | 31.6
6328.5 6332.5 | 29.2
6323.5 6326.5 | 27.7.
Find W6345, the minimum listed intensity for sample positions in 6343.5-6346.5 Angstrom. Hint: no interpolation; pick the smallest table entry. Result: 33.3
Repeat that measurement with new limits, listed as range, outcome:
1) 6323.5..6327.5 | 27.6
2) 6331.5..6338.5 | 29.2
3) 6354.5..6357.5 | 31.2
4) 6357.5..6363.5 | 30.3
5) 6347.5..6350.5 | 33.5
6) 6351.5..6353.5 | 32.6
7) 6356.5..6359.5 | 30.7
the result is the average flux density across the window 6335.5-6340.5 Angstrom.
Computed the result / 31.3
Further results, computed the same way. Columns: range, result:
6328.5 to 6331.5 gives 28.5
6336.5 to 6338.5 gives 31.1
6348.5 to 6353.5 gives 33.2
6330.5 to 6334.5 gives 29.4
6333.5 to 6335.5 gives 30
